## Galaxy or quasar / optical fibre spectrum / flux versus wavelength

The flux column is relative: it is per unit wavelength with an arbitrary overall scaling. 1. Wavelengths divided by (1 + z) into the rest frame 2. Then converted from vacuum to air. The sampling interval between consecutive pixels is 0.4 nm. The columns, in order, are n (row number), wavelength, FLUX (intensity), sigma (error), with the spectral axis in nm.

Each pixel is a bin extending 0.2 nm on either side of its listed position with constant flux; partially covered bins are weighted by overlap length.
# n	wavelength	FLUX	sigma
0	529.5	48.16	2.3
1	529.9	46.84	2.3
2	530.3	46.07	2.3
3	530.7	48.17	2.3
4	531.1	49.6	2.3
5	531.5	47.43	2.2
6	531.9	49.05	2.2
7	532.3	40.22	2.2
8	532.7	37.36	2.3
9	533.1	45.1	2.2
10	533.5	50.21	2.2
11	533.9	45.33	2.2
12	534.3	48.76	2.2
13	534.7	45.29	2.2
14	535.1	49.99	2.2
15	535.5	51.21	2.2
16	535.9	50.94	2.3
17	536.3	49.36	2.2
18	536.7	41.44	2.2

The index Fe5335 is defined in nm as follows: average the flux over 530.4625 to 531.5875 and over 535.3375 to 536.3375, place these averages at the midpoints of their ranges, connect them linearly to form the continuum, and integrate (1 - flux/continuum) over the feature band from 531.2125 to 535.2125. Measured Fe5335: 0.29 nm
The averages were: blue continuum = 48.4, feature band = 45.9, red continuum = 50.7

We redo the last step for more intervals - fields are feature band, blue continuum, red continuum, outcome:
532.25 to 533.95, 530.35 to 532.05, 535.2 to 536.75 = 0.168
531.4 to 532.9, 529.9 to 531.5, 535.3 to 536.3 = 0.164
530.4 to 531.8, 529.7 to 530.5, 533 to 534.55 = -0.047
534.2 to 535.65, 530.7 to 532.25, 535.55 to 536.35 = 0.033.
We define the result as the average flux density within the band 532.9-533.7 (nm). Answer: 47.7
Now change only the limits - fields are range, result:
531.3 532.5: 45.6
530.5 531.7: 48.4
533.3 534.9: 47.4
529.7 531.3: 47.7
